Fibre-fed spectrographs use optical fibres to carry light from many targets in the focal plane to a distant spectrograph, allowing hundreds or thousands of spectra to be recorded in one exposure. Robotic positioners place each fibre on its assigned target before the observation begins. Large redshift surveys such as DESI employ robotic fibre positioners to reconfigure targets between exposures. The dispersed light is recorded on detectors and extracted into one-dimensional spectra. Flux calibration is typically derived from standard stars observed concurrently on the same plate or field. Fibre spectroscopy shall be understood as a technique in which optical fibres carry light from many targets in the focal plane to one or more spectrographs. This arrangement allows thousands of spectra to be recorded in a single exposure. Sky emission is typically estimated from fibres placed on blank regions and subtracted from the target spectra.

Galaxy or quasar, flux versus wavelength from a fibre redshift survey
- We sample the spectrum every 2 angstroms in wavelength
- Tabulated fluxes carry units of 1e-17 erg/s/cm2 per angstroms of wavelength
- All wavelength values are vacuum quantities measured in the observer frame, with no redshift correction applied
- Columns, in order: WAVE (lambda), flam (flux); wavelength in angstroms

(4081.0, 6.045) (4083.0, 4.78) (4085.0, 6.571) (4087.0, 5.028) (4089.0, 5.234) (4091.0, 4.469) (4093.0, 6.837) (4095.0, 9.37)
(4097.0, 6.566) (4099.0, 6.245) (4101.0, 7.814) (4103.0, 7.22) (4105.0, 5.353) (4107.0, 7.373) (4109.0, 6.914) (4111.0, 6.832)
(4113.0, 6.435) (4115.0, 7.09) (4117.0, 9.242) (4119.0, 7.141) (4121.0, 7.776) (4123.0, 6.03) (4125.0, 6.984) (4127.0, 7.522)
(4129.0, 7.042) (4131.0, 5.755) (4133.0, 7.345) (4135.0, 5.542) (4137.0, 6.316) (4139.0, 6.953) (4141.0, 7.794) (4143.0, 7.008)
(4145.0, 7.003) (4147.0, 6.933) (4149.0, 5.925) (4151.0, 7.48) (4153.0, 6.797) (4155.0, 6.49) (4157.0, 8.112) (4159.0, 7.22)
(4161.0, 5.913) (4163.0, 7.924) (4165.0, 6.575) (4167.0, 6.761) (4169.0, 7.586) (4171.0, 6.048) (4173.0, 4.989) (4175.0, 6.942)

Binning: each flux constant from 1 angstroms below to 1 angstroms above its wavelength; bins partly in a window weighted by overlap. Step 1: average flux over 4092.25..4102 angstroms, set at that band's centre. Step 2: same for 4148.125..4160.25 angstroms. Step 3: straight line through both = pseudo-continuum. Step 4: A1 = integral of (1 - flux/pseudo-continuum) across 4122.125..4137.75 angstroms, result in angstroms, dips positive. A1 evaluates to 1.3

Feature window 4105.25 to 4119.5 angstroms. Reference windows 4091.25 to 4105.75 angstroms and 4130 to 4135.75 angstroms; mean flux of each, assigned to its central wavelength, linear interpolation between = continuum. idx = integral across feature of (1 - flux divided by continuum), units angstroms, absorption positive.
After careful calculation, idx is -1.1 angstroms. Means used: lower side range 6.95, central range 7.19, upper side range 6.24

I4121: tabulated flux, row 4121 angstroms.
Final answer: 7.776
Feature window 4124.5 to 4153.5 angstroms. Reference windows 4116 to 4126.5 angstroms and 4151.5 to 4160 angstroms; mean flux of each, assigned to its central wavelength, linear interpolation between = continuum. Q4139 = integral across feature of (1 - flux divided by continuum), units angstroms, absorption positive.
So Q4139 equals 1.9 angstroms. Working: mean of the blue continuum 7.44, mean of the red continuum 7.17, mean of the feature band 6.82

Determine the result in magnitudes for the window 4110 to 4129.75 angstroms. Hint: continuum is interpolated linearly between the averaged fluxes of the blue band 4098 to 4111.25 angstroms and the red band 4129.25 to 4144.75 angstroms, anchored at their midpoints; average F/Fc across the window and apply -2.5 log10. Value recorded -0.069 mag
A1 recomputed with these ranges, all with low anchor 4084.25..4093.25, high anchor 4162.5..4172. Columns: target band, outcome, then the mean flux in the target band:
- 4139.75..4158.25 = -1.3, 7.06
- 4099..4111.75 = -2.3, 6.87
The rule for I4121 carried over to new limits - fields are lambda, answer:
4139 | 6.953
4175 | 6.942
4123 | 6.03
